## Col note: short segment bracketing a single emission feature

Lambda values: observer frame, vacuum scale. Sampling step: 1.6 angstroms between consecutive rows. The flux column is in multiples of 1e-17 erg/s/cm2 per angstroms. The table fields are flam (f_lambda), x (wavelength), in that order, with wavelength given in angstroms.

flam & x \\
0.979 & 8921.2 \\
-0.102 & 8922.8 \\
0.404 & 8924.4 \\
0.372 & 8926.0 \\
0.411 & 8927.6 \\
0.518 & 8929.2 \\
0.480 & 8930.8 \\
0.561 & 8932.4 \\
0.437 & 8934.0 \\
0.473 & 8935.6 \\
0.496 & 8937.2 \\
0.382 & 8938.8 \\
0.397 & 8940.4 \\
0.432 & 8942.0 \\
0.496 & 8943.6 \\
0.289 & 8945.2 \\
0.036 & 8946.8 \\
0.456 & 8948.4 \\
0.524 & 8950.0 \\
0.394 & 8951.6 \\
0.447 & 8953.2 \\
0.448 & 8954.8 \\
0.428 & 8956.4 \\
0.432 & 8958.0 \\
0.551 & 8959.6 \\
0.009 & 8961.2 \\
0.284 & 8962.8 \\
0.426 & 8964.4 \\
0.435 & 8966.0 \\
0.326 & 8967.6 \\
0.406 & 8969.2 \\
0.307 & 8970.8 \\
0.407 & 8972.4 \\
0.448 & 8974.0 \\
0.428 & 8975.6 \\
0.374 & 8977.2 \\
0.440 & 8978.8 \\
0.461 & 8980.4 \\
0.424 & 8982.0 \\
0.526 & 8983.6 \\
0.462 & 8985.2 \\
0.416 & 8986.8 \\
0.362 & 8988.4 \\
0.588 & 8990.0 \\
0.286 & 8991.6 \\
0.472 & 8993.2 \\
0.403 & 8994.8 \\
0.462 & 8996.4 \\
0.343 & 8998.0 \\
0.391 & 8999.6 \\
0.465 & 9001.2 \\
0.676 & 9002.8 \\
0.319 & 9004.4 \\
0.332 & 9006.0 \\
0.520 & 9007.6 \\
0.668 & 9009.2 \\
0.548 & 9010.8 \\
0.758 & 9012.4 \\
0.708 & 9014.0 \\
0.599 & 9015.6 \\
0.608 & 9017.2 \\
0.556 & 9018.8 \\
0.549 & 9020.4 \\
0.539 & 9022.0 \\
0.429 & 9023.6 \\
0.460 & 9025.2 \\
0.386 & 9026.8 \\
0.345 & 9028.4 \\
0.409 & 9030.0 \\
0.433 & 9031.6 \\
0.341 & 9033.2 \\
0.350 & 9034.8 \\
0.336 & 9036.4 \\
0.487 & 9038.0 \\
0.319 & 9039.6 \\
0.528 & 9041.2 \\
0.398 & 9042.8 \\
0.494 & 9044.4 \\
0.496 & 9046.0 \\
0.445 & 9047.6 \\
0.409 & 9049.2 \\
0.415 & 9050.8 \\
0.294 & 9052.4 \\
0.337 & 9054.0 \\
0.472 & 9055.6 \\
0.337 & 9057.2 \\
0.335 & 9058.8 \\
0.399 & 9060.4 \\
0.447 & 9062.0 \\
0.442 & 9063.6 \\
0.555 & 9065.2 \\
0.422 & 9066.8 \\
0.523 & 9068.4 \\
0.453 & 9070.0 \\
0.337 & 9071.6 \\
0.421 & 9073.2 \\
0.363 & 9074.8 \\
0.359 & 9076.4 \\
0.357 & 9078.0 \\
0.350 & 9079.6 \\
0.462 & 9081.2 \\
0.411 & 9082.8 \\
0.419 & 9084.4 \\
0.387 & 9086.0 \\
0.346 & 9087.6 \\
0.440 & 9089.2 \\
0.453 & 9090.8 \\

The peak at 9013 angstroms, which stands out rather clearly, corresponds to H-beta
